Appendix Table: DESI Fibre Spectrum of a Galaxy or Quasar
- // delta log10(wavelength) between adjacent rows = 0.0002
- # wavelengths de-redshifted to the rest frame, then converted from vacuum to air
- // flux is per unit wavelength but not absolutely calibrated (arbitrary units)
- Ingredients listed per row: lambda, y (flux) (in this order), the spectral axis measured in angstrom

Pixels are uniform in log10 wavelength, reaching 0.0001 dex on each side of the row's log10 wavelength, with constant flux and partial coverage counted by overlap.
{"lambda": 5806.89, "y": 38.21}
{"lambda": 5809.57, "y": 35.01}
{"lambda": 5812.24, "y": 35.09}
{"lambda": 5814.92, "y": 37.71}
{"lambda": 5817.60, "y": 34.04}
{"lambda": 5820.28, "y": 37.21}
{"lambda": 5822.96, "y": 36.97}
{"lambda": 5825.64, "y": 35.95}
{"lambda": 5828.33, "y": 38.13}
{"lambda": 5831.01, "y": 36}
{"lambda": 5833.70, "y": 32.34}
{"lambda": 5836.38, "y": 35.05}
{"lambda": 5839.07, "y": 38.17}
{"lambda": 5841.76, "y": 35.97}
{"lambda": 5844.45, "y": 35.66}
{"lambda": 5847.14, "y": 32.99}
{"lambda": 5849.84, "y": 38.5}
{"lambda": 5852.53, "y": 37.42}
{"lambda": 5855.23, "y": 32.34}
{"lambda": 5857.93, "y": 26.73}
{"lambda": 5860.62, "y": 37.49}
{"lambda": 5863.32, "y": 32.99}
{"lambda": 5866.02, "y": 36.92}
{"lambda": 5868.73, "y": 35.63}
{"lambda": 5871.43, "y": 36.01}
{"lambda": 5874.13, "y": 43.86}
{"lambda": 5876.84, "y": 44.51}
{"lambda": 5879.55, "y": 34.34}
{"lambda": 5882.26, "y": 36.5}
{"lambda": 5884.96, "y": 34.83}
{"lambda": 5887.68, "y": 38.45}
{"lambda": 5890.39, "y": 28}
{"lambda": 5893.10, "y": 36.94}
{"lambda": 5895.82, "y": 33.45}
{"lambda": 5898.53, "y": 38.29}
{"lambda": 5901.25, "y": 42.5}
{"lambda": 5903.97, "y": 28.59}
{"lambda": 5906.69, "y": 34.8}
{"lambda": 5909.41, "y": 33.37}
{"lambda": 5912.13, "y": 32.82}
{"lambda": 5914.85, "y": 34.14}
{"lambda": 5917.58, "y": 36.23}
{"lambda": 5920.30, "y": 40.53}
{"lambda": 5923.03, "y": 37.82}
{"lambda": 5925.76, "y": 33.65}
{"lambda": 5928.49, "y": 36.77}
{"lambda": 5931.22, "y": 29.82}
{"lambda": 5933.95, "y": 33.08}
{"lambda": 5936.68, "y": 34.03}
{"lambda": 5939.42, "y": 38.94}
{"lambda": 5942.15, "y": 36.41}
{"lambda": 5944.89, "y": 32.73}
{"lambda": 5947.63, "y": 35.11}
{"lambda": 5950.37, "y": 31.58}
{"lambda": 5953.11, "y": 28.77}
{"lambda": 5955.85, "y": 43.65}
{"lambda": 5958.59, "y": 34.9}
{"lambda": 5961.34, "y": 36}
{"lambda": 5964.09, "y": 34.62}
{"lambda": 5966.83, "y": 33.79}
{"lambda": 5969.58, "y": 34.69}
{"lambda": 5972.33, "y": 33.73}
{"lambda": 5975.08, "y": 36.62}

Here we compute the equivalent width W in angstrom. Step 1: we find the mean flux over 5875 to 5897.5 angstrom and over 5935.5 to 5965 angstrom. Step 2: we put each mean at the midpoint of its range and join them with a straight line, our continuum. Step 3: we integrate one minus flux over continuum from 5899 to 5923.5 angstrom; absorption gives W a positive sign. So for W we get 0.0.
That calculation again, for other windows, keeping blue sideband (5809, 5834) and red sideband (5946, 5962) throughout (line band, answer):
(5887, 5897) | 0.4 angstrom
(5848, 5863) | 0.6 angstrom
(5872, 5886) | -1.3 angstrom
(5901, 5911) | 0.4 angstrom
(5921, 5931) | -0.1 angstrom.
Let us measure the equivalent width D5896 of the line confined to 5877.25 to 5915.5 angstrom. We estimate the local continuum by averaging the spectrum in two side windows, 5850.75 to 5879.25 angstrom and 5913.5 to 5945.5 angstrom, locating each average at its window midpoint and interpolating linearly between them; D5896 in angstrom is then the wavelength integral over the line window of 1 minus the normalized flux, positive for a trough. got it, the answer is 0.9 angstrom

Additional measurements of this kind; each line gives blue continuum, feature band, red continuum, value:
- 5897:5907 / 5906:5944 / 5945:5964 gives 0.4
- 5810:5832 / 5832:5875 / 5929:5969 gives 0.6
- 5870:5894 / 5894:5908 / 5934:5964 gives 0.4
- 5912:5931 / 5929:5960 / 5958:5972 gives 0.6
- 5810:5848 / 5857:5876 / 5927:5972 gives -0.3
